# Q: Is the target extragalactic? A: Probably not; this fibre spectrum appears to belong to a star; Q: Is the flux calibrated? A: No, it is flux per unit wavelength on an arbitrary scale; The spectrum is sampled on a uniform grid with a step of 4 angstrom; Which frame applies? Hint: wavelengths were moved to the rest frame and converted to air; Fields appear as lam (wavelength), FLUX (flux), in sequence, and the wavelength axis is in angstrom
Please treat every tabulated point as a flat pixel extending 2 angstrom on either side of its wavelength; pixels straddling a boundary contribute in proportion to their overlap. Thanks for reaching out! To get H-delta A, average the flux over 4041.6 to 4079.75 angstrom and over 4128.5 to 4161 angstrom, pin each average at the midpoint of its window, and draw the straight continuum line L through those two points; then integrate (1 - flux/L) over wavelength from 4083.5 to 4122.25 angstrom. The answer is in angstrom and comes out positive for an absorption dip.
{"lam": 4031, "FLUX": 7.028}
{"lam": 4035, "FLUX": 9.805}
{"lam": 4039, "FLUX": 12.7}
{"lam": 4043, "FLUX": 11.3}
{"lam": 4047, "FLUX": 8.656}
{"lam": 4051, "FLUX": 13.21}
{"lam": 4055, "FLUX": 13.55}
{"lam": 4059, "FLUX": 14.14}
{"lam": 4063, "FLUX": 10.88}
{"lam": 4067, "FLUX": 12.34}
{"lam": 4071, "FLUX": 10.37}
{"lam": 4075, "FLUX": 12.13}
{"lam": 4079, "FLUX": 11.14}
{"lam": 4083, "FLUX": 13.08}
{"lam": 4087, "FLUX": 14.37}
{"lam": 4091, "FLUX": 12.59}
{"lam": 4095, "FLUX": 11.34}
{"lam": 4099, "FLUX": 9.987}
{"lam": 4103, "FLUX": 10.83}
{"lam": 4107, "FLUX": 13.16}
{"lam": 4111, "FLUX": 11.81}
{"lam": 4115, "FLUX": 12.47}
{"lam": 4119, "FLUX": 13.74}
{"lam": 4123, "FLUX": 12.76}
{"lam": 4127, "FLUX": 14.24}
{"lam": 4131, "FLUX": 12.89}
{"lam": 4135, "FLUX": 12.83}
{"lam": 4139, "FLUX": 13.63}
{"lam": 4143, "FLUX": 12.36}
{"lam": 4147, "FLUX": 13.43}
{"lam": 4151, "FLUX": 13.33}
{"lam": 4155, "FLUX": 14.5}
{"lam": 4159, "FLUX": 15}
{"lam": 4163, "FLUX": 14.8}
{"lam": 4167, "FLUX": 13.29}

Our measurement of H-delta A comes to 1.1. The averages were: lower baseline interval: 11.8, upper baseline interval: 13.5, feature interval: 12.3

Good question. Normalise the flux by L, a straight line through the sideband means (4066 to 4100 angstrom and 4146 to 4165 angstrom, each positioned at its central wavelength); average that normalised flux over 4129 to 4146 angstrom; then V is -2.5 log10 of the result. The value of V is 0.06 mag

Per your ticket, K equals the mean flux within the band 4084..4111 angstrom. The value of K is 12.1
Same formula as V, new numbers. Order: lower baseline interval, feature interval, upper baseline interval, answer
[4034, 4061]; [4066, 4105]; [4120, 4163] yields 0.07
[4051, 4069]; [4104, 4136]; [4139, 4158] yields 0.03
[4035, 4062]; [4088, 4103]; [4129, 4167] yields 0.12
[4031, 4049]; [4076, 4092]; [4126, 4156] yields -0.11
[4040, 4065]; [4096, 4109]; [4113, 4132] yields 0.14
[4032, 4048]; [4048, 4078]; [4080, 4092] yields -0.03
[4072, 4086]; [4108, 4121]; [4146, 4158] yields 0.02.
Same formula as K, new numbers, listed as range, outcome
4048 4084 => 12.2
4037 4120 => 12.1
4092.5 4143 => 12.5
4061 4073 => 11.2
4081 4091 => 13.5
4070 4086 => 11.9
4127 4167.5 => 13.6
